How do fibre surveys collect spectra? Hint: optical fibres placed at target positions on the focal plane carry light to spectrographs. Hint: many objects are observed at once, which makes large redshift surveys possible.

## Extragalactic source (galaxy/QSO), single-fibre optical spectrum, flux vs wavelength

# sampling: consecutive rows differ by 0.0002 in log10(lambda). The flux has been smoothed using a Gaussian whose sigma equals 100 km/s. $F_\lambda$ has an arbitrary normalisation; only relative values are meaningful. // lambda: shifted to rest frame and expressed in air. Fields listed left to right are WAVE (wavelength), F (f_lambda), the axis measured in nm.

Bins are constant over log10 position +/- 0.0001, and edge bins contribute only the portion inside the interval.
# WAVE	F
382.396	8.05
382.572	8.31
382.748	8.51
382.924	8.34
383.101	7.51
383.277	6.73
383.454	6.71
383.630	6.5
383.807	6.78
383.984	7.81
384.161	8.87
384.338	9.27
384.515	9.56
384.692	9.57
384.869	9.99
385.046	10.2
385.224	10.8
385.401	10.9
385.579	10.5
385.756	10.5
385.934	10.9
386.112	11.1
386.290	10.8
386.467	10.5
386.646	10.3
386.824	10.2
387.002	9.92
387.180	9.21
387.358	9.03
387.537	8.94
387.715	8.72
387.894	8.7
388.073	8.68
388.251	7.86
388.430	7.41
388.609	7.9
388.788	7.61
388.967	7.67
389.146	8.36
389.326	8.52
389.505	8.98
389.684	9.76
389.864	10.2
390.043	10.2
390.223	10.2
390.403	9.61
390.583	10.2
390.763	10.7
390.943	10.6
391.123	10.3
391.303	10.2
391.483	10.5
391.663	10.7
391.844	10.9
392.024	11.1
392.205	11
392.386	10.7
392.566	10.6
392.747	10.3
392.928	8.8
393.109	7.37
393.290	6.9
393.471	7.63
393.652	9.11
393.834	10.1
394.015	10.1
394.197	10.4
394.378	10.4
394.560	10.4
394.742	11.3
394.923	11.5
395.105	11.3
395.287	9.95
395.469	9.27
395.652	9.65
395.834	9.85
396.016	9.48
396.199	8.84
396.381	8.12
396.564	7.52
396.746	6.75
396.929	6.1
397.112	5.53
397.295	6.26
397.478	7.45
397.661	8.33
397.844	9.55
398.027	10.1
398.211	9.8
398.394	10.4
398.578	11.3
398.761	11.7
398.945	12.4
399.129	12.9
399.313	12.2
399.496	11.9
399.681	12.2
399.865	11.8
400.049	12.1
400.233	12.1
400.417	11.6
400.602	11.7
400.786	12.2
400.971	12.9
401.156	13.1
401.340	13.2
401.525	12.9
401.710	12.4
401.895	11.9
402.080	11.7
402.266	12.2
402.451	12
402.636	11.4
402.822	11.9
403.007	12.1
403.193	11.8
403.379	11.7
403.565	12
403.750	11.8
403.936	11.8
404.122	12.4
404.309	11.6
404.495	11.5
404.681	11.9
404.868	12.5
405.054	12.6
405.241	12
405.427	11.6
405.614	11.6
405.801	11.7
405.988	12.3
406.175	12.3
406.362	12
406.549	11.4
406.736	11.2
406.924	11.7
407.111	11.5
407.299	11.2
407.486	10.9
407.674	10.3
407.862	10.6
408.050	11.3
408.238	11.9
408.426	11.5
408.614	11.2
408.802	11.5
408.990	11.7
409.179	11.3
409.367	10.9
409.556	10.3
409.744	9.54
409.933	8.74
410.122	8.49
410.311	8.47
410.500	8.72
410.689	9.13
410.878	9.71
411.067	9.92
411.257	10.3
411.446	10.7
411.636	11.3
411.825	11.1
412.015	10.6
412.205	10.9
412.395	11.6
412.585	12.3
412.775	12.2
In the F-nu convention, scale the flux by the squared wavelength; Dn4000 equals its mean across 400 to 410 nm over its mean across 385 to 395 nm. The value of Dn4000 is 1.29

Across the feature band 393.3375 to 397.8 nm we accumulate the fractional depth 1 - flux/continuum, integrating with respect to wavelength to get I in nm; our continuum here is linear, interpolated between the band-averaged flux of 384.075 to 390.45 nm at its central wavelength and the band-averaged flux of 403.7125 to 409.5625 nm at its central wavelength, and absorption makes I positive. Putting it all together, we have 0.61 nm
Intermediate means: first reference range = 9.48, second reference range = 11.6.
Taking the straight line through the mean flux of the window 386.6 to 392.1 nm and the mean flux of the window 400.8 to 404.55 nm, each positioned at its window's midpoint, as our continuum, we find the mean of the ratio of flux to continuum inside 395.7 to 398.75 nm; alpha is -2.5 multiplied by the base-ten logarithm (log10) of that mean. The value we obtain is 0.28 mag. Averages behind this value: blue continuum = 9.45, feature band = 8.57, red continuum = 12.1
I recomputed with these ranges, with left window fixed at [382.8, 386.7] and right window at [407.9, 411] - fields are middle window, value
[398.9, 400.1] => -0.285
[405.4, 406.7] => -0.217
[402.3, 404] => -0.310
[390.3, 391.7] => -0.120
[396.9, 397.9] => 0.265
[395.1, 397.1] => 0.239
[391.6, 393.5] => -0.020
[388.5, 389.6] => 0.148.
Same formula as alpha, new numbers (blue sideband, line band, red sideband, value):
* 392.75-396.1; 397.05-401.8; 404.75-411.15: -0.10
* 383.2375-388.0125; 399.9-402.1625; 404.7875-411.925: -0.18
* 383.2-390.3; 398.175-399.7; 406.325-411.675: -0.18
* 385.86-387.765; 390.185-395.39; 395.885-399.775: -0.04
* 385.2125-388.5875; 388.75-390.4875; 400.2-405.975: 0.10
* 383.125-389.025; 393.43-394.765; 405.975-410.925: -0.03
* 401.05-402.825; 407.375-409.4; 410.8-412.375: 0.00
